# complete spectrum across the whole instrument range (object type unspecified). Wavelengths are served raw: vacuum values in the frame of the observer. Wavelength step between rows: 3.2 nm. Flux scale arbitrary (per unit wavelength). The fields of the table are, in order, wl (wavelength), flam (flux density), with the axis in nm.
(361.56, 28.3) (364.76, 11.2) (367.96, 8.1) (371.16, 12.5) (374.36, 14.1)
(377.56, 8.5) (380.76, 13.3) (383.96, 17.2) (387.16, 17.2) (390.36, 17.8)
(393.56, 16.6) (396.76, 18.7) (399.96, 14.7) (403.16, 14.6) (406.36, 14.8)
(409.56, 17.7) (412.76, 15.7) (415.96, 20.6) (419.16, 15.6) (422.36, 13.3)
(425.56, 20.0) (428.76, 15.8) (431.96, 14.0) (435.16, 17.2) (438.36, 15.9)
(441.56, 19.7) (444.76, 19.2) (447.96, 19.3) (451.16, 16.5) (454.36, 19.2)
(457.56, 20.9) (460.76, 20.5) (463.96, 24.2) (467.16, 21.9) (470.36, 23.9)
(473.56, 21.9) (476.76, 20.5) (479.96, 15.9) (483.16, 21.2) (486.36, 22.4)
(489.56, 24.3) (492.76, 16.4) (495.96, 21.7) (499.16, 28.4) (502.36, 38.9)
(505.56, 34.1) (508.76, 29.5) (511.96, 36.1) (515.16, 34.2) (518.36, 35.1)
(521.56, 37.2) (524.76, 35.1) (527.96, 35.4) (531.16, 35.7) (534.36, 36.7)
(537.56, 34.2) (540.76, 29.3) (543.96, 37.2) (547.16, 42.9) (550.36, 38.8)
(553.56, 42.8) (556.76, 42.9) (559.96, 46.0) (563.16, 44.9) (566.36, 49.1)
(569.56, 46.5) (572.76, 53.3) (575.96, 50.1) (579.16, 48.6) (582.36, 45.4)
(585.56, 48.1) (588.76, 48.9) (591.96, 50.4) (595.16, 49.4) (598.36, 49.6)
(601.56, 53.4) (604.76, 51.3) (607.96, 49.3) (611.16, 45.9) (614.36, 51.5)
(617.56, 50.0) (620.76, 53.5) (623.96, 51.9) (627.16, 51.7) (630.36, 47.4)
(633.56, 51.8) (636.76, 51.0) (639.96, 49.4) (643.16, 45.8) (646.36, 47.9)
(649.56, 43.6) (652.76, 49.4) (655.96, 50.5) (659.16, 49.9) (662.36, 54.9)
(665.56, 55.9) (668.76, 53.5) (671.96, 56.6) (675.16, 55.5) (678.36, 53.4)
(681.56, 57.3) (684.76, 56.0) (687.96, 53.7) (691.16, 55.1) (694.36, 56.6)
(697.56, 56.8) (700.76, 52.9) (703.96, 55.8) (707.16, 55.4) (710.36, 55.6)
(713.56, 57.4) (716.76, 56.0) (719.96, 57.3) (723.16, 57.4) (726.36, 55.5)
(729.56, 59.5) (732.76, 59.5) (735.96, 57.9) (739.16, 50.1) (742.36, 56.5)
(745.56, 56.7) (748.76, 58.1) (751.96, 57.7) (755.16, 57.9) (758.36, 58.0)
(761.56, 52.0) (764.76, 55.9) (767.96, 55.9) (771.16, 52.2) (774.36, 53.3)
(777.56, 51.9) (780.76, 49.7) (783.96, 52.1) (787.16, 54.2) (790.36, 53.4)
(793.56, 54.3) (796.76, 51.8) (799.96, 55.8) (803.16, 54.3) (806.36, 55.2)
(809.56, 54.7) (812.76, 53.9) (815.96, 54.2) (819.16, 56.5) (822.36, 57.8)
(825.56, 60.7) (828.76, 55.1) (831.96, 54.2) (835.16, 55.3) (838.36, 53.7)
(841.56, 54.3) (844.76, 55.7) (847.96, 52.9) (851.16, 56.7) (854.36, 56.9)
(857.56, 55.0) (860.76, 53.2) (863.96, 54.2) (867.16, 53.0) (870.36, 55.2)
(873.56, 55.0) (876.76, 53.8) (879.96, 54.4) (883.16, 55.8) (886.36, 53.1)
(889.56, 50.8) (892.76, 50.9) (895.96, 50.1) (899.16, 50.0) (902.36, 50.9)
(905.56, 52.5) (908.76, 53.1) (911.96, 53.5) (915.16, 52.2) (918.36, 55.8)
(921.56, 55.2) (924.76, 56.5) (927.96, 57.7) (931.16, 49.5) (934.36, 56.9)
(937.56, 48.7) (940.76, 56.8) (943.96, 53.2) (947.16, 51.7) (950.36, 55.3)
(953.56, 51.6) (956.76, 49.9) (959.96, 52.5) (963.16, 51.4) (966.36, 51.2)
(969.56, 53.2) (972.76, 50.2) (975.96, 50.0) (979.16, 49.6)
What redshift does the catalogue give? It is 0.253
